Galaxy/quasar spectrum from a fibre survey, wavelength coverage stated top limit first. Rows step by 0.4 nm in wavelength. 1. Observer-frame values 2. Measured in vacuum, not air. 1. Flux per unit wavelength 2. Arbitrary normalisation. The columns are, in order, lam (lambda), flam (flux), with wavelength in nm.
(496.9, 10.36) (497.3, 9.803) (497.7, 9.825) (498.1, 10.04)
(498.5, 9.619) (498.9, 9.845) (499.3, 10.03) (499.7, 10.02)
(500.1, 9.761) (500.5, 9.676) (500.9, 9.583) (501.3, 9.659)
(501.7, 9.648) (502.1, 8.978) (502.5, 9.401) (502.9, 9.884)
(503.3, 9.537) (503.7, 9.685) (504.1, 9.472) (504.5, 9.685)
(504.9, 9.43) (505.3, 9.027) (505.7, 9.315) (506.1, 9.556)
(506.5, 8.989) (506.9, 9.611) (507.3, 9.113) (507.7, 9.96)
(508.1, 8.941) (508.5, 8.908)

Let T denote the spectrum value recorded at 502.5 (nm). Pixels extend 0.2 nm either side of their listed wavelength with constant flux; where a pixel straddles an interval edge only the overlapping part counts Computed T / 9.401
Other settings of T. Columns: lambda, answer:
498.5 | 9.619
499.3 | 10.03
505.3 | 9.027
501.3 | 9.659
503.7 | 9.685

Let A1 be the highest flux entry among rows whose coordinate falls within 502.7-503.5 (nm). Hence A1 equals 9.884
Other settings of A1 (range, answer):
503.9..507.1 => 9.685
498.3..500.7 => 10.03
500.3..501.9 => 9.676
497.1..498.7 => 10.04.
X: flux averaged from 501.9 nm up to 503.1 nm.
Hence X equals 9.42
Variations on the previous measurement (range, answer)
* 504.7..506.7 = 9.26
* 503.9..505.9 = 9.39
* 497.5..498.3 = 9.93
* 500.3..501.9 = 9.64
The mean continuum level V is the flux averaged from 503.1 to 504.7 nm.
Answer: 9.59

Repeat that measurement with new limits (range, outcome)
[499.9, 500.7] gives 9.72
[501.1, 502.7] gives 9.42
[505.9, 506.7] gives 9.27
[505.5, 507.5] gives 9.32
